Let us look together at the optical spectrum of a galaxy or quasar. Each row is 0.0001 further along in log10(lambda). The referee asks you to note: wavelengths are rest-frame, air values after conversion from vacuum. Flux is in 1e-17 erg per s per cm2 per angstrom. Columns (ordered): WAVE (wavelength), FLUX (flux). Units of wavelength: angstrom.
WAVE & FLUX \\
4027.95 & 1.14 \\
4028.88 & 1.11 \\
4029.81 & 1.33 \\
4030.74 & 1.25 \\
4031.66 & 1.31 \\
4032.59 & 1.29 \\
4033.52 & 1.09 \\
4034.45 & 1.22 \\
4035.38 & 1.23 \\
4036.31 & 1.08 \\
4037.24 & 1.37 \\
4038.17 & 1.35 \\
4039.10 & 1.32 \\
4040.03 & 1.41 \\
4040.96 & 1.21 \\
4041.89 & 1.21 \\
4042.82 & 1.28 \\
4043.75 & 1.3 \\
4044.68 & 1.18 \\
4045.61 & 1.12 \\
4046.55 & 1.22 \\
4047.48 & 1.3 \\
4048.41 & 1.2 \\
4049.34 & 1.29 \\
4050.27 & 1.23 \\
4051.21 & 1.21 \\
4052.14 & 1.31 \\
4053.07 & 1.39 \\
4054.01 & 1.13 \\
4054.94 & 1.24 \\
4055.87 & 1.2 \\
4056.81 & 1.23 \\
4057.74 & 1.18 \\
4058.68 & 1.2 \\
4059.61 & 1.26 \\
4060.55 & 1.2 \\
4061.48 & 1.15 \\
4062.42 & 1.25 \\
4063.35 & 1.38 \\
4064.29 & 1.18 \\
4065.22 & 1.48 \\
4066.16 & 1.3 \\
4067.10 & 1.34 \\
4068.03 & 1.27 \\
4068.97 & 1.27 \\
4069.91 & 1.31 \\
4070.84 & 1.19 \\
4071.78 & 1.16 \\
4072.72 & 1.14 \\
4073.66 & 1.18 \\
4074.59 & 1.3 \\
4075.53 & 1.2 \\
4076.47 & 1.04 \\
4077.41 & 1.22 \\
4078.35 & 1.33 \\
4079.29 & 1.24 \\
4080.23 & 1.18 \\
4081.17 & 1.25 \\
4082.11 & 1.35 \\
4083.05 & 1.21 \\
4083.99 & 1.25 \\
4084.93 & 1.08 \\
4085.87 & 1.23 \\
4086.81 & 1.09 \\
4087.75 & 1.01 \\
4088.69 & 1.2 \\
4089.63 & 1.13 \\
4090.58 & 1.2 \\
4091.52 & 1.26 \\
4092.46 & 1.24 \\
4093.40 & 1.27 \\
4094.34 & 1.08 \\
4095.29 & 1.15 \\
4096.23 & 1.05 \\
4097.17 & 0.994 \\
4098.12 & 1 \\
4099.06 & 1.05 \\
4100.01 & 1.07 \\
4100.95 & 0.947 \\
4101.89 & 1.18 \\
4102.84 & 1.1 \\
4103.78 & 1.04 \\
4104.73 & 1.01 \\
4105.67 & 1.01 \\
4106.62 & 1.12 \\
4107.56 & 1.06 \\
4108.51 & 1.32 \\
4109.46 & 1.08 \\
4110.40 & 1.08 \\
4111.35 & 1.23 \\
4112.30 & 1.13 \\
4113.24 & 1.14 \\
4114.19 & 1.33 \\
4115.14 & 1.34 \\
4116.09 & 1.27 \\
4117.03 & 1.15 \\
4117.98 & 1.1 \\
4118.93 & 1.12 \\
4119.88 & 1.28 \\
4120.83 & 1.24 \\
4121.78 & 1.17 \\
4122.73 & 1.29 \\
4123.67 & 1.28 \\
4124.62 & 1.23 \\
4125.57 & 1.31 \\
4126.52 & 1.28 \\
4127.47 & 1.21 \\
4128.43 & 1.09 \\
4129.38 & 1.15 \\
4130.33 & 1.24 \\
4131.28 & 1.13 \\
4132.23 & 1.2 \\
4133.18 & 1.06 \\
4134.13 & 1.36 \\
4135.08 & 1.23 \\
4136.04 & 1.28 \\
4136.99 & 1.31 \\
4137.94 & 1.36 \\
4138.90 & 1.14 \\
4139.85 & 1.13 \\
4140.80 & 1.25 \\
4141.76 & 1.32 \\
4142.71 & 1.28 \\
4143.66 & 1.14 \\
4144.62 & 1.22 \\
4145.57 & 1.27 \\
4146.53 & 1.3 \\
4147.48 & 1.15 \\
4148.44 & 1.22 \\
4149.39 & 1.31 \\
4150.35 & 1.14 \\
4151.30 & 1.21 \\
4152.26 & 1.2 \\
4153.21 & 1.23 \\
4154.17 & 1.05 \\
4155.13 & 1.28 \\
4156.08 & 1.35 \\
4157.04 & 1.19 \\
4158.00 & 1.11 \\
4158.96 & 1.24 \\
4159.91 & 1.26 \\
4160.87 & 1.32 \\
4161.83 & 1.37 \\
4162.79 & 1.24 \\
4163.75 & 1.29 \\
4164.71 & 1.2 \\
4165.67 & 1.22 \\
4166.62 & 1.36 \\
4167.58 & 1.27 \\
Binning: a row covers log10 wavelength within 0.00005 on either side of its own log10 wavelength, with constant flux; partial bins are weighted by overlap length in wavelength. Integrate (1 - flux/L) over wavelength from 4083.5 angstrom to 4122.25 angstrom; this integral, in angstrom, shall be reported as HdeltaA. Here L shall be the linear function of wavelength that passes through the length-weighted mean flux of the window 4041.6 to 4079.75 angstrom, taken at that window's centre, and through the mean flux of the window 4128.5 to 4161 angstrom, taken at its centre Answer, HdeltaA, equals 2.80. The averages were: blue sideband 1.24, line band 1.14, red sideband 1.22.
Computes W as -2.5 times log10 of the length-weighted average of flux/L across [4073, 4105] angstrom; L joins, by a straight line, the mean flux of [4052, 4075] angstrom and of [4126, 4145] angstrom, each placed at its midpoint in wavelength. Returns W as 0.08 mag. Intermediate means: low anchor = 1.25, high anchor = 1.22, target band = 1.15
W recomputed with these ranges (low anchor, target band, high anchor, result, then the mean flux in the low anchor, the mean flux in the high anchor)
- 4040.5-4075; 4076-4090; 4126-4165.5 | 0.045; 1.24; 1.23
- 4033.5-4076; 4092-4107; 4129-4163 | 0.147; 1.25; 1.23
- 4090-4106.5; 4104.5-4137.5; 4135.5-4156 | -0.033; 1.1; 1.23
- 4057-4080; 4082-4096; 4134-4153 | 0.056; 1.24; 1.24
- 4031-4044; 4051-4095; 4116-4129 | 0.016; 1.26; 1.21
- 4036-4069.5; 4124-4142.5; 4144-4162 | 0.008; 1.26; 1.23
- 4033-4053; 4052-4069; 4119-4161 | -0.014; 1.25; 1.23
